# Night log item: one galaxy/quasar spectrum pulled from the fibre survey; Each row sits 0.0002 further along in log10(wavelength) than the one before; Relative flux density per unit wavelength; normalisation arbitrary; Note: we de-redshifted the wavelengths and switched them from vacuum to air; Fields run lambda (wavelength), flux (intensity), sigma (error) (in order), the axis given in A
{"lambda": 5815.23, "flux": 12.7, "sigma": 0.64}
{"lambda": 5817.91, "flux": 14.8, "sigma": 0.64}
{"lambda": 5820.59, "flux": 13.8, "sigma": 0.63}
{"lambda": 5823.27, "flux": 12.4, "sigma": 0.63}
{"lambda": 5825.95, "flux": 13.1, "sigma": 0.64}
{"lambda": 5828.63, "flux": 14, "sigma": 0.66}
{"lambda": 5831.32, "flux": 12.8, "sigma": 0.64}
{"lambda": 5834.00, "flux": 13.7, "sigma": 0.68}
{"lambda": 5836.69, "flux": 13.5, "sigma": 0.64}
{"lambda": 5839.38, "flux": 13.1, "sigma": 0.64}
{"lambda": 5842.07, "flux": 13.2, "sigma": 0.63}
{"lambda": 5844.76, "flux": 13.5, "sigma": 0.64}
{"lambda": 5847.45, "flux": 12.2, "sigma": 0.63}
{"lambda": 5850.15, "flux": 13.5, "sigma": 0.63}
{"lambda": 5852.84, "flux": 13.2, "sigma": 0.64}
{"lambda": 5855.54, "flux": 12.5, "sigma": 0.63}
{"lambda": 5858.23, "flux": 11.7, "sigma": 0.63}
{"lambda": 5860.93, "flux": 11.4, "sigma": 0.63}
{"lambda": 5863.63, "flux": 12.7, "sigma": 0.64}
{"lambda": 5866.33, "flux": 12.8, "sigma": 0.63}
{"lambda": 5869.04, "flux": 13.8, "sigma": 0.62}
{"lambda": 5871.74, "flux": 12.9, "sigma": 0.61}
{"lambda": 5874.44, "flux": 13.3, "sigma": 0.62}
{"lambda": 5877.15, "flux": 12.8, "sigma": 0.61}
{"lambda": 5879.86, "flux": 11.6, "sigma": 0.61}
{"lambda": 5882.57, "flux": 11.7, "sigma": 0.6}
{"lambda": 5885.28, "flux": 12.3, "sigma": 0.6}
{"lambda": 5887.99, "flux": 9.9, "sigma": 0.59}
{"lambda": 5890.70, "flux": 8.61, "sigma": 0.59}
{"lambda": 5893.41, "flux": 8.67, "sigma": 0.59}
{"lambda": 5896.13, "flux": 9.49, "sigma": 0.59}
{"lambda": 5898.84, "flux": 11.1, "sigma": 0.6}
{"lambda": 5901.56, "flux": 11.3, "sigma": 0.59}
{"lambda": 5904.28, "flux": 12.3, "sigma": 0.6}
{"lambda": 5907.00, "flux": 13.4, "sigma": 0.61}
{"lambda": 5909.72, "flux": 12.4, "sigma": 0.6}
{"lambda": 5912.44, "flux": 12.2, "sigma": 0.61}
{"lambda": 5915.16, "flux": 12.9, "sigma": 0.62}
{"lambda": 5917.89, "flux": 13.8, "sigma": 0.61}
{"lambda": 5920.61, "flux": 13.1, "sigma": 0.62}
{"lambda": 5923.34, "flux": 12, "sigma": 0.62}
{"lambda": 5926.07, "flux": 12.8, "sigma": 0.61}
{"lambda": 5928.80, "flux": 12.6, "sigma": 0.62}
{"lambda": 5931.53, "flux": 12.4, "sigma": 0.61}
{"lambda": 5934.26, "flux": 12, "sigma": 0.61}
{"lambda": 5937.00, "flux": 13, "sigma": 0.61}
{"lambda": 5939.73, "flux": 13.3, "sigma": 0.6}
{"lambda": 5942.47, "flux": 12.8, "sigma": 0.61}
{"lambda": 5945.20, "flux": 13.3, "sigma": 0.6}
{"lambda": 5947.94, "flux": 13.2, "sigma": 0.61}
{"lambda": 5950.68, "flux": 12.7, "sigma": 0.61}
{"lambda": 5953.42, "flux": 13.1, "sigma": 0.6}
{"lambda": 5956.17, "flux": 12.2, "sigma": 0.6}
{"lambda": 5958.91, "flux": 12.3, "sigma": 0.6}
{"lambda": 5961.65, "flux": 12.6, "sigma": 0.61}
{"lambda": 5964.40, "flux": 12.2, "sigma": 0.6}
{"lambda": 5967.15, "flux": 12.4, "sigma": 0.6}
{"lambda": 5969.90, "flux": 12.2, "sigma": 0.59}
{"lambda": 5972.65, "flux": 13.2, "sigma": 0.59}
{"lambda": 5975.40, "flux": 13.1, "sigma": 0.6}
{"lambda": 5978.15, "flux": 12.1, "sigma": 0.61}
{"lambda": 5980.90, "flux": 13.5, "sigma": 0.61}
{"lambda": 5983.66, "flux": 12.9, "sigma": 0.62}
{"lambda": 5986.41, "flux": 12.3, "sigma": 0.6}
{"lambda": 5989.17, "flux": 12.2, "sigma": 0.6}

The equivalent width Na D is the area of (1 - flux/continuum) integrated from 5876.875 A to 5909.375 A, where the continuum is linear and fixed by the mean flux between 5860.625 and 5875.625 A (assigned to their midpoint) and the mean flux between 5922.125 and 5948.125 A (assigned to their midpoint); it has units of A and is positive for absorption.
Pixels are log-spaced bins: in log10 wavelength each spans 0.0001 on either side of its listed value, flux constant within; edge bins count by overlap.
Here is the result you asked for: 4.5 A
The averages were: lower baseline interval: 12.9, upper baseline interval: 12.7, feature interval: 11.1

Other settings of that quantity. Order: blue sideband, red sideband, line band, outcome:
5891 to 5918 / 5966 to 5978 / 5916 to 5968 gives -2.4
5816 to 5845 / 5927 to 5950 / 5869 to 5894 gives 3.1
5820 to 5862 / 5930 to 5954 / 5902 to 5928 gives 0.4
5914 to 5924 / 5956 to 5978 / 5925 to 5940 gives 0.3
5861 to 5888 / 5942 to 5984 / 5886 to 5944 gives 3.1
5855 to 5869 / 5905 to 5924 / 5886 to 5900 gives 3.3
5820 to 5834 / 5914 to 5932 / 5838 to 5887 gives 1.6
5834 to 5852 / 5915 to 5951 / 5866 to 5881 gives 0.2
